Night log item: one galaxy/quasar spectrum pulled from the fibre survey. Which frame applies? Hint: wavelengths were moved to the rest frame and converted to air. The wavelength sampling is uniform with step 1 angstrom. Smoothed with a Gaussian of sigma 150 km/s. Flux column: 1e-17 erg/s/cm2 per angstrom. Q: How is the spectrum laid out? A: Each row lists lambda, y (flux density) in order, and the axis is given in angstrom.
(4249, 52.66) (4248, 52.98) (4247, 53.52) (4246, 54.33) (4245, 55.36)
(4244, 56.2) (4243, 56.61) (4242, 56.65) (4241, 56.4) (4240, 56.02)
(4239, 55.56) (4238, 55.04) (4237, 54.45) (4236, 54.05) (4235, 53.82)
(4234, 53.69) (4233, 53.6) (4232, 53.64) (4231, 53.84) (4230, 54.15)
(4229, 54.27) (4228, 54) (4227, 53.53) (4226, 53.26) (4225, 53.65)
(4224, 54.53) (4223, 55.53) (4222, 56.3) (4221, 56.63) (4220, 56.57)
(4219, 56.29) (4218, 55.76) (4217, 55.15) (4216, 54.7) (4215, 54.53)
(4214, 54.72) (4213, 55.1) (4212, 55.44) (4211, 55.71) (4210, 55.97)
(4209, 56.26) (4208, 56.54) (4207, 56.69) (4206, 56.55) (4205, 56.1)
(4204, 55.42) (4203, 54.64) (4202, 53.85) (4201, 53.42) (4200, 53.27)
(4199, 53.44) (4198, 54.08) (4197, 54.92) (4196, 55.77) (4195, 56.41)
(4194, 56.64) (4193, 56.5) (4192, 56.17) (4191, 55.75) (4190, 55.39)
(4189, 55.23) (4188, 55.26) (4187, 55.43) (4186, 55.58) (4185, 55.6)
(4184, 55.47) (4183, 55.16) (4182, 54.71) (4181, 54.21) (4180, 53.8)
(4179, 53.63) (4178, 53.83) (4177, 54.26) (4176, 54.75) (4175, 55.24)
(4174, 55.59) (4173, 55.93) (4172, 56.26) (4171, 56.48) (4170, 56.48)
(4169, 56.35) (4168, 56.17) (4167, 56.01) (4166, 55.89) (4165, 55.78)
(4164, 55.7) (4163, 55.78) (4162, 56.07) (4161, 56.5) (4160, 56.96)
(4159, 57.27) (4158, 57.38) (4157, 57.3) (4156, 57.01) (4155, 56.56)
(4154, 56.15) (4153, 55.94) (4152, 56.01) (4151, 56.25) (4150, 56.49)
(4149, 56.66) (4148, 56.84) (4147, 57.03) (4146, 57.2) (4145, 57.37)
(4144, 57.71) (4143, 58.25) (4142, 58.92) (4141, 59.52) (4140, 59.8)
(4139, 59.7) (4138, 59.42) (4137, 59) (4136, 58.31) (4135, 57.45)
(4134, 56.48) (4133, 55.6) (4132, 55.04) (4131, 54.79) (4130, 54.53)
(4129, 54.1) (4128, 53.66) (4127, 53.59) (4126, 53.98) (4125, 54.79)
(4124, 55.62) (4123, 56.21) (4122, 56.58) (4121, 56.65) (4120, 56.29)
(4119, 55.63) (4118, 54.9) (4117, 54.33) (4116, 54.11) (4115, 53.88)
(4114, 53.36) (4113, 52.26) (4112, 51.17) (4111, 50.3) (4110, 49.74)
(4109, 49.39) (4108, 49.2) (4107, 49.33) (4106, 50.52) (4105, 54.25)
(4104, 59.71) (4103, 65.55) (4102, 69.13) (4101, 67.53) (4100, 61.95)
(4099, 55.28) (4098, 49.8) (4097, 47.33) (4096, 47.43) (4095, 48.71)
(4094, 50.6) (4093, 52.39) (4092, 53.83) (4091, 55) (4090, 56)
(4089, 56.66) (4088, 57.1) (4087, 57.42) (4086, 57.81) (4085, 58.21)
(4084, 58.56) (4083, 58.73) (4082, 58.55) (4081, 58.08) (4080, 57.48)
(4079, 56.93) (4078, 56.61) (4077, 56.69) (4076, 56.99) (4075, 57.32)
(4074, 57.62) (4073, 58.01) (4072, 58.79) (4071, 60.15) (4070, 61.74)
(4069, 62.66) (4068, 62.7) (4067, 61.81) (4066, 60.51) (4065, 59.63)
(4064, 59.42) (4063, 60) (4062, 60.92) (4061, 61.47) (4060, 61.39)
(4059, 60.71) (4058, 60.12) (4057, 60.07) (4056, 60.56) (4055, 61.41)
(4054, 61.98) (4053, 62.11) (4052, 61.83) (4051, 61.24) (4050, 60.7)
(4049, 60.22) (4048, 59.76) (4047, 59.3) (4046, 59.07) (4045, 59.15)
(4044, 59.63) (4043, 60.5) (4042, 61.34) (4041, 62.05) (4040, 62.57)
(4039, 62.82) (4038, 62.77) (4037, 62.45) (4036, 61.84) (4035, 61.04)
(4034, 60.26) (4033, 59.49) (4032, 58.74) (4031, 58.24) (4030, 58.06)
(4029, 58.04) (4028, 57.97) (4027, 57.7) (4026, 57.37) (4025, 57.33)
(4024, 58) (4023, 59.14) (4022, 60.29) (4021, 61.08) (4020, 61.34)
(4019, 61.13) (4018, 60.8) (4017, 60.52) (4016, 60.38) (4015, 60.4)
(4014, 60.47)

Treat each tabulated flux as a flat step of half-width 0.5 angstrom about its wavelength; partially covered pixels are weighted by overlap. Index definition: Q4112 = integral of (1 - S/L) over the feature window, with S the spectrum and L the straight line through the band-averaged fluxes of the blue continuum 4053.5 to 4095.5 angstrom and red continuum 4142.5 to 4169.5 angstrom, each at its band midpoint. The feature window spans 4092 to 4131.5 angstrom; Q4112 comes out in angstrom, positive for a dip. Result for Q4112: 2.2 angstrom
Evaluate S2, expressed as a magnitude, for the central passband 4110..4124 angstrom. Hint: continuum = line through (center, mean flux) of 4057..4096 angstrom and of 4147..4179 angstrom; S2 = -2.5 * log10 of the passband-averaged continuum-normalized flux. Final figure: 0.06 mag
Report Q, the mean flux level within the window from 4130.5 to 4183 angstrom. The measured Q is 56.5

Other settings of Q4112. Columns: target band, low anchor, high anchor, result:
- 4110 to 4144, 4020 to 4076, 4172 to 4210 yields 1.0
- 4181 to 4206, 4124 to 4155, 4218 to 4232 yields 0.1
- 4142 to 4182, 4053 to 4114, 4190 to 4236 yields -0.2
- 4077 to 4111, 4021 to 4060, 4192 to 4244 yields 1.8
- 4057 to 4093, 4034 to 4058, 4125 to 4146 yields 0.6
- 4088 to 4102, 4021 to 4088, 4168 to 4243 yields 0.9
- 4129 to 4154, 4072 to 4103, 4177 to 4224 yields -0.5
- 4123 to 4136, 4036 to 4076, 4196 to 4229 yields 0.6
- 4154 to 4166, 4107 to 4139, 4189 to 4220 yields -0.4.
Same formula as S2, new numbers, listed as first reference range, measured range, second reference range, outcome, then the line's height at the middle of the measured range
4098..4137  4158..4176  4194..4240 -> -0.019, 55.2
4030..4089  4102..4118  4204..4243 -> 0.092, 58.4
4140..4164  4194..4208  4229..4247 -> 0.014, 55.8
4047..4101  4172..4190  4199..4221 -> 0.019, 56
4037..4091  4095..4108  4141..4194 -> 0.047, 58.4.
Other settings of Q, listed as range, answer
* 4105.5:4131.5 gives 53.4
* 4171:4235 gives 55.1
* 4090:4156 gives 55.5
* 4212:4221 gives 55.4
